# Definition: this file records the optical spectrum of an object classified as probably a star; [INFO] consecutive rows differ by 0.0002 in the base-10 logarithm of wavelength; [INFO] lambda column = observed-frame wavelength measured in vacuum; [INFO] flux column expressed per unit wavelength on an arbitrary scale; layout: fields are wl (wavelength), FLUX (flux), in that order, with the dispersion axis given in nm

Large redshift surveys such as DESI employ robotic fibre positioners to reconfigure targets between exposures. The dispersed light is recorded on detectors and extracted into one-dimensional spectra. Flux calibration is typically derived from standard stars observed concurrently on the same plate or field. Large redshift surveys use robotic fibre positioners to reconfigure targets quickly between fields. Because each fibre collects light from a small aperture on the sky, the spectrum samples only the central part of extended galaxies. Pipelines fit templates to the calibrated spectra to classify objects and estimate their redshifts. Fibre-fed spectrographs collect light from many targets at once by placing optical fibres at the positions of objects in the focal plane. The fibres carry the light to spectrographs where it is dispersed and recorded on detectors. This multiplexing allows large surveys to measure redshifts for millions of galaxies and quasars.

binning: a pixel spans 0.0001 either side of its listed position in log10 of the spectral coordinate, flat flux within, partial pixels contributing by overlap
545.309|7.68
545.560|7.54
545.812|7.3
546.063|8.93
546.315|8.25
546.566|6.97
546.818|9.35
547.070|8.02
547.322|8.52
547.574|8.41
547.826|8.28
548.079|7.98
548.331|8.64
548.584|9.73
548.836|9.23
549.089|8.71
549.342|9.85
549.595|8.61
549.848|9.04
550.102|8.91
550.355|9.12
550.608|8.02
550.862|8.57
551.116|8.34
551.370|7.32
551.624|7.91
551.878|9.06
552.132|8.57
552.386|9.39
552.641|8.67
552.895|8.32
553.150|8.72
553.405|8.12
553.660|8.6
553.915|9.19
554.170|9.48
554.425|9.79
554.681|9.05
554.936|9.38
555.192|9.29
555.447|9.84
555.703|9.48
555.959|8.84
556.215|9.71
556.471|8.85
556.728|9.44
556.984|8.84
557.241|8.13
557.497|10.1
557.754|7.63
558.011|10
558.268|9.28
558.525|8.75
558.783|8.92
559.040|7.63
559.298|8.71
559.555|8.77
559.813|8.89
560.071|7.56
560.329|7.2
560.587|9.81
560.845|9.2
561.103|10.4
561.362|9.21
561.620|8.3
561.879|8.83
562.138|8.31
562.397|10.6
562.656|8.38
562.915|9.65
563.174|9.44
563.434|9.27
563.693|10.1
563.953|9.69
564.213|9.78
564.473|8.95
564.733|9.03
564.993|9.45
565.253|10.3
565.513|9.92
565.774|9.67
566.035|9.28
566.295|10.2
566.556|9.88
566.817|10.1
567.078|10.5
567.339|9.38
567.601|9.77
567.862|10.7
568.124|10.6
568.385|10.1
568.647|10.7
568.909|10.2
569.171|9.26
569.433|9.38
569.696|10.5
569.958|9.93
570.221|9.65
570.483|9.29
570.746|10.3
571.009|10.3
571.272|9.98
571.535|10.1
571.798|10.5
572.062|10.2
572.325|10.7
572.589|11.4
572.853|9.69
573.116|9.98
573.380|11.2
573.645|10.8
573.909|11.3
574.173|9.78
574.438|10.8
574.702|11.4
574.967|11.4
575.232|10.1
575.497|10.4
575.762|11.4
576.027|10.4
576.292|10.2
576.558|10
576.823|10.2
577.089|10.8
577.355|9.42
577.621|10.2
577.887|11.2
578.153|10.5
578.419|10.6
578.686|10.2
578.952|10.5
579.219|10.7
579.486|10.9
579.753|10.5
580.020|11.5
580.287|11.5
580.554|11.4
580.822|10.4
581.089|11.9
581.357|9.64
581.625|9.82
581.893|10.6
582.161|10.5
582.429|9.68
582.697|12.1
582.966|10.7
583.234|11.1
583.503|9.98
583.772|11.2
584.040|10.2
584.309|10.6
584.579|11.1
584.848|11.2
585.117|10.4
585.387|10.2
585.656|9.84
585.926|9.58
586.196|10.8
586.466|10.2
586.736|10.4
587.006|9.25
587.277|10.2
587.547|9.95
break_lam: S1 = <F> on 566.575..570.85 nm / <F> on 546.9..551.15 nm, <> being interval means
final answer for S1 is 1.1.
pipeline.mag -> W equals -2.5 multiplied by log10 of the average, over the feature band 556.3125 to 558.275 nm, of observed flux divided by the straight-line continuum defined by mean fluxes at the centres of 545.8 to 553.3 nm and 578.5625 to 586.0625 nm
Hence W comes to 0.004 mag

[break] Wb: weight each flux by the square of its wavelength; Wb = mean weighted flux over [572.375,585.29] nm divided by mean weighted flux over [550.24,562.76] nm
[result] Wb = 1.30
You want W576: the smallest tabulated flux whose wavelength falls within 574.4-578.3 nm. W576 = 9.42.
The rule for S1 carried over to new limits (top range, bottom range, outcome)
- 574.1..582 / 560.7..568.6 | 1.10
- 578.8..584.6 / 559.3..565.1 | 1.18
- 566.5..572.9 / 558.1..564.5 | 1.12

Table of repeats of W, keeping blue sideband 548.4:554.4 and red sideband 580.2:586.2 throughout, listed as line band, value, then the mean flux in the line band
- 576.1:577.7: 0.01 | 10.1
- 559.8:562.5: 0.05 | 8.92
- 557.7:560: 0.06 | 8.74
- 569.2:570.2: 0.00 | 9.83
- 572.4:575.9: -0.07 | 10.7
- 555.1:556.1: -0.04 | 9.38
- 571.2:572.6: -0.05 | 10.4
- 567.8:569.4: -0.05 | 10.2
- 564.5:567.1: -0.02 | 9.77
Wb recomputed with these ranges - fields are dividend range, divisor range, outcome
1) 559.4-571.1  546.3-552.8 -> 1.18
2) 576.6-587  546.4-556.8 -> 1.33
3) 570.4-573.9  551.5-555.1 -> 1.25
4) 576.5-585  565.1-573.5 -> 1.10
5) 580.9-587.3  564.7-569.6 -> 1.12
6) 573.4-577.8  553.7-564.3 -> 1.23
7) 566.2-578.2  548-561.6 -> 1.24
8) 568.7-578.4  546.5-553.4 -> 1.31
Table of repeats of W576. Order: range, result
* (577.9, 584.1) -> 9.64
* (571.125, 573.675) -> 9.69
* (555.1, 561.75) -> 7.2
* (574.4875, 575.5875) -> 10.1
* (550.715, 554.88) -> 7.32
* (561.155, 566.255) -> 8.3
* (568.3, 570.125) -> 9.26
